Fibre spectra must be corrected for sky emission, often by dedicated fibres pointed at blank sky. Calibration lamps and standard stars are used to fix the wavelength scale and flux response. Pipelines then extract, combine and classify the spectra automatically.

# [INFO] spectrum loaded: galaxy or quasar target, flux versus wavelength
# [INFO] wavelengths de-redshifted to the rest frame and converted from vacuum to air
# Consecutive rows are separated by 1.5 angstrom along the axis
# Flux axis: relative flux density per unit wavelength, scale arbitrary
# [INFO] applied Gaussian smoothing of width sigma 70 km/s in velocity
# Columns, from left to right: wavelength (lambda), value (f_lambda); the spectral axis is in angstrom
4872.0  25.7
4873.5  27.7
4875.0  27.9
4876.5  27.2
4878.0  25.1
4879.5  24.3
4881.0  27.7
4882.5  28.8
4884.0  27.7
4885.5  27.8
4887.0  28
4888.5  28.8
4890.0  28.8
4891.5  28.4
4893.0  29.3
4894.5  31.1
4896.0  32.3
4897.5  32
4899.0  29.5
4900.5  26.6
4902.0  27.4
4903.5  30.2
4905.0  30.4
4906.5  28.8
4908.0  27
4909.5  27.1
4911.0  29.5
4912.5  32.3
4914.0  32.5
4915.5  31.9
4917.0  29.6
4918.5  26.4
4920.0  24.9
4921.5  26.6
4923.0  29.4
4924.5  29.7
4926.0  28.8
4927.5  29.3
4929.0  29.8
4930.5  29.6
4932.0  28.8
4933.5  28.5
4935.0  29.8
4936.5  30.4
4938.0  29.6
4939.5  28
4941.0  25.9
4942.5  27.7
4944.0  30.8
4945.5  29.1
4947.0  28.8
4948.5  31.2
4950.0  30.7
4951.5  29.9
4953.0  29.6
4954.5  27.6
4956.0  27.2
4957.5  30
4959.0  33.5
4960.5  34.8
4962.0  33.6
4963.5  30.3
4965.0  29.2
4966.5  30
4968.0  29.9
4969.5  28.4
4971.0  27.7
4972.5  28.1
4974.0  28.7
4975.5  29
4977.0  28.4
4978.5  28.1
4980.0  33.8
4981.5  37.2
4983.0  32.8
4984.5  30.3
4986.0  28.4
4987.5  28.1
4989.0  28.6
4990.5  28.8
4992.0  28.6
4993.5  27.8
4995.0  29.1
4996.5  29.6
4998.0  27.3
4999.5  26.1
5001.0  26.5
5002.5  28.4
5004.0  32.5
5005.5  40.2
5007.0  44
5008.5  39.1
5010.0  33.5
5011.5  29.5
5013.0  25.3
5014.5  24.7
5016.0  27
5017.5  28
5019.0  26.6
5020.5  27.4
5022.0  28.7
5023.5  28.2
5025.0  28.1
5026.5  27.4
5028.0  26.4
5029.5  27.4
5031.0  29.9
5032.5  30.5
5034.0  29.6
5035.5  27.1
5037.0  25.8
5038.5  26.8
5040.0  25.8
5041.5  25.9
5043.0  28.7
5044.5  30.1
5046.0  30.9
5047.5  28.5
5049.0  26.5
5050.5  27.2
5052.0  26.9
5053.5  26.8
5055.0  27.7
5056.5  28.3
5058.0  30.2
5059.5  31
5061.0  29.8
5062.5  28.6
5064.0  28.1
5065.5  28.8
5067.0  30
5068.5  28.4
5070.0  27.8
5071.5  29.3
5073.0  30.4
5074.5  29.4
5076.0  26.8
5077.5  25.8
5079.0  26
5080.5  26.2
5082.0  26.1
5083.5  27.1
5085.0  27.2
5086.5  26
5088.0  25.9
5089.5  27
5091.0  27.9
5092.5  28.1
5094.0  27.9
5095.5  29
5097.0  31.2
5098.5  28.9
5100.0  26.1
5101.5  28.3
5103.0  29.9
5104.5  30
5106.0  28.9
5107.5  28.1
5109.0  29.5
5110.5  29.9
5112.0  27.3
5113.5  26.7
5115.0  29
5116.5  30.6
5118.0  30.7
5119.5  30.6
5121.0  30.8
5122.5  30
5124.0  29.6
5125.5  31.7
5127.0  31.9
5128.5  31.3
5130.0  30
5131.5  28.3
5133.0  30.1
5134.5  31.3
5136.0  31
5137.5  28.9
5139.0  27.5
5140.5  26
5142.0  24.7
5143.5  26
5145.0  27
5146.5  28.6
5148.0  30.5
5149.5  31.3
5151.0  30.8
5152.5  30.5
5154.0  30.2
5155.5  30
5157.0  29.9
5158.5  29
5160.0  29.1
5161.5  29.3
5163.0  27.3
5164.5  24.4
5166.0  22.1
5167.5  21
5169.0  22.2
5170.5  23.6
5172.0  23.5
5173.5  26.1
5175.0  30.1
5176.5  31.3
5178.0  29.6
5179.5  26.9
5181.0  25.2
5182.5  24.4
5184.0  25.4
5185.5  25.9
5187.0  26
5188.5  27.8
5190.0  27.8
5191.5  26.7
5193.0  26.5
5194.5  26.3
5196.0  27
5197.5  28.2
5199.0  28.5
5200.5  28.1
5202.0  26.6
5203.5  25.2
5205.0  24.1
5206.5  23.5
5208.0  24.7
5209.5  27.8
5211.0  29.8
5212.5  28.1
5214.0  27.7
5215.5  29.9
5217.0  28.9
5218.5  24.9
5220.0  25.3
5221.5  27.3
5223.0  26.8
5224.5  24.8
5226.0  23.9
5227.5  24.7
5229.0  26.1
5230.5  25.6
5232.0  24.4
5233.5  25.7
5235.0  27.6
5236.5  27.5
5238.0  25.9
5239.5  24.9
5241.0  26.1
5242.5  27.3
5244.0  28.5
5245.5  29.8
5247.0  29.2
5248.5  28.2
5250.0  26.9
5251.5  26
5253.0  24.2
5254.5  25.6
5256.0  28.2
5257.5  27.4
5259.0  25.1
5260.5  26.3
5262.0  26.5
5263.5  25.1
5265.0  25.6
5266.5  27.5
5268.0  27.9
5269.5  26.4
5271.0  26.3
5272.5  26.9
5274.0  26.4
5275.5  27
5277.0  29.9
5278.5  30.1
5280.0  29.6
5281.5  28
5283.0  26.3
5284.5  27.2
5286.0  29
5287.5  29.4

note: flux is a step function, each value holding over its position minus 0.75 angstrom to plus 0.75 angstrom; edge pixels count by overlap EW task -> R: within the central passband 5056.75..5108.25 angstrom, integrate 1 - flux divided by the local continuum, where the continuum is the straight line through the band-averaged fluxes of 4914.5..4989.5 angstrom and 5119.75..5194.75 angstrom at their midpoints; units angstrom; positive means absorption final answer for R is 0.5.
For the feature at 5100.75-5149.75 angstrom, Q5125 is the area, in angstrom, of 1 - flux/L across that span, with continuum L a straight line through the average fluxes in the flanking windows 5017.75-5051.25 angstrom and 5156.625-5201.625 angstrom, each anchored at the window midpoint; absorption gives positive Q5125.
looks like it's -3.91 angstrom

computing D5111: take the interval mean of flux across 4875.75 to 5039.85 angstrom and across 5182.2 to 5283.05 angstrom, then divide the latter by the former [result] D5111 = 0.9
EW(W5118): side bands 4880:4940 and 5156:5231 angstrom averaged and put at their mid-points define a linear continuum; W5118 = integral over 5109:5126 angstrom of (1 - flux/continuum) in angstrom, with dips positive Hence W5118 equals -1.6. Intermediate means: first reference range 29.1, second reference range 26.5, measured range 29.7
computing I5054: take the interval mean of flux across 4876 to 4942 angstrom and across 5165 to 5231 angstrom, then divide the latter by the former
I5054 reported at 0.91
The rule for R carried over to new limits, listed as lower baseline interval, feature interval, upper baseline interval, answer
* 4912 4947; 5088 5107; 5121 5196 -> -0.2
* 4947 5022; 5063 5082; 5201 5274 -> 0.5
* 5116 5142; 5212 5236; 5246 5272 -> 1.0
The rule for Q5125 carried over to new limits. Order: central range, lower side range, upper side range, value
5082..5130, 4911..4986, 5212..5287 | -1.1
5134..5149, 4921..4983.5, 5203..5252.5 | -0.3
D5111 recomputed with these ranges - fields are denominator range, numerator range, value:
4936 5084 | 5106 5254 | 0.94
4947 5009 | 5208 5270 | 0.87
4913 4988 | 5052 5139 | 0.97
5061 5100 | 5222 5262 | 0.95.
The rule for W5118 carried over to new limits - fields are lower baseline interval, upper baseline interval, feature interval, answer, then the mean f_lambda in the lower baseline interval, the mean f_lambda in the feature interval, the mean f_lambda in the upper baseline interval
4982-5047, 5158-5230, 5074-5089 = 0.84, 29.2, 26.6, 26.4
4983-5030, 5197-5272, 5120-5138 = -1.61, 29.5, 30.4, 26.6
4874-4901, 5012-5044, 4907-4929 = -0.59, 28.4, 29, 27.4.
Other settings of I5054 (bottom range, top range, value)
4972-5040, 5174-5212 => 0.91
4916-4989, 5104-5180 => 0.97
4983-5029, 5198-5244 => 0.90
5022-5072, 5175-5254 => 0.95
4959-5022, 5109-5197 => 0.93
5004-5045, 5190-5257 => 0.91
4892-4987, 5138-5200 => 0.92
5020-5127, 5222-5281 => 0.94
